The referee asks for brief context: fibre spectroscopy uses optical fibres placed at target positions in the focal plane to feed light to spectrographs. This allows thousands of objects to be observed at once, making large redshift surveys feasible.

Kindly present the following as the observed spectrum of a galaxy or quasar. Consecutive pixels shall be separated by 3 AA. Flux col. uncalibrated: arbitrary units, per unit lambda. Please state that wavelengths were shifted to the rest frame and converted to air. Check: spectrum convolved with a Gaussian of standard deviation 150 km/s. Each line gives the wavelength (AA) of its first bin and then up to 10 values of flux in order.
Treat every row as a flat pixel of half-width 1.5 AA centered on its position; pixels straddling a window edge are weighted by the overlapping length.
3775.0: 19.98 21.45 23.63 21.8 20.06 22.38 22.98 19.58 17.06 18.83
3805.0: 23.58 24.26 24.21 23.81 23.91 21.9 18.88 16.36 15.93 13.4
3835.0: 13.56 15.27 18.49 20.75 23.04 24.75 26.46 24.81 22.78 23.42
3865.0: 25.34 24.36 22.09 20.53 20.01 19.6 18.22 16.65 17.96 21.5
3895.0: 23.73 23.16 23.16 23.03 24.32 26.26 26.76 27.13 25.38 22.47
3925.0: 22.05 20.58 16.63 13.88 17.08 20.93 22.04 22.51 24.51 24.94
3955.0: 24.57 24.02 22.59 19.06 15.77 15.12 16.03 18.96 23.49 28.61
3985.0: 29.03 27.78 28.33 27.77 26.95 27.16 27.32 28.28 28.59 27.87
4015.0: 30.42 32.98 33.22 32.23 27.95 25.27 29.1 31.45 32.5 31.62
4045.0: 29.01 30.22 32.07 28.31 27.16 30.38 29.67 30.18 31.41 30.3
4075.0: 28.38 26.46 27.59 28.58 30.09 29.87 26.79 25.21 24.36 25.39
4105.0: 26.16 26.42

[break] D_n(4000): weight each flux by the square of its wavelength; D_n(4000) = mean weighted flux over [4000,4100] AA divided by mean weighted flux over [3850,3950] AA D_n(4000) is 1.42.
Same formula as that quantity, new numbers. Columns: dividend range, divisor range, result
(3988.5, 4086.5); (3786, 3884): 1.55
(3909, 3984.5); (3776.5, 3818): 1.07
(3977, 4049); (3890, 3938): 1.37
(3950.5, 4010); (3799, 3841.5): 1.36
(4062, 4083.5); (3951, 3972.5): 1.50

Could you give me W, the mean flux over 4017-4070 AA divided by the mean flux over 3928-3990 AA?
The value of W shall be 1.41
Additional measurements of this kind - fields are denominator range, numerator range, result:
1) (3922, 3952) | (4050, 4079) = 1.44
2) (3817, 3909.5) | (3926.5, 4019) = 1.13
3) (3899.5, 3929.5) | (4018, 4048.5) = 1.26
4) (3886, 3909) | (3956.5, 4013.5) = 1.10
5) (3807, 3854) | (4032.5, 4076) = 1.49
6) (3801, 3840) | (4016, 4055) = 1.56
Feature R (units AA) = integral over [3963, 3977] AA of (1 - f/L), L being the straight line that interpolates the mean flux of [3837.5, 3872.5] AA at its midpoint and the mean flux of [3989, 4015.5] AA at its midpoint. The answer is 5.2 AA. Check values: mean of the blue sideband 22.8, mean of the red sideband 28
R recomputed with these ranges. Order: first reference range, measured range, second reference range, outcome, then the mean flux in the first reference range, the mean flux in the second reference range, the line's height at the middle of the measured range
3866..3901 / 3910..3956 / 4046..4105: 1.2 AA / 20.9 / 28.5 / 22.8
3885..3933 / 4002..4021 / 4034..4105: -2.1 AA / 22.5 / 28.9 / 26.6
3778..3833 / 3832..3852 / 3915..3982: 1.7 AA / 20.8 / 21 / 20.8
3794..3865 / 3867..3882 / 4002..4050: 1.1 AA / 20.8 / 29.9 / 22.9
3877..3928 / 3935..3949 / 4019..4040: 2.3 AA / 22.5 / 30.3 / 24.9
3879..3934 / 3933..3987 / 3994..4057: 8.4 AA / 21.9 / 29.5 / 25.4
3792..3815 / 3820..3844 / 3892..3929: 6.1 AA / 21.7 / 23.9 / 22.3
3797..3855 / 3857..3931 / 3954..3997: -3.0 AA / 20.3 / 23.1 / 21.5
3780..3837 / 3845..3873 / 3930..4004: -4.0 AA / 20.2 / 22.6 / 21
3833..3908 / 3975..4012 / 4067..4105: -2.8 AA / 21.4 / 27.8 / 25.1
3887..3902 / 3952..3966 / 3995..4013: 1.5 AA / 21.7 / 27.7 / 25.2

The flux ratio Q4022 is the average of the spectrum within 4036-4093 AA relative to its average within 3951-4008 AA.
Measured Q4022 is 1.23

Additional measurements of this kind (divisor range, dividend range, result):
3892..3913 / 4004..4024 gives 1.26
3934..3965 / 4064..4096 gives 1.32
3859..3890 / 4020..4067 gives 1.43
